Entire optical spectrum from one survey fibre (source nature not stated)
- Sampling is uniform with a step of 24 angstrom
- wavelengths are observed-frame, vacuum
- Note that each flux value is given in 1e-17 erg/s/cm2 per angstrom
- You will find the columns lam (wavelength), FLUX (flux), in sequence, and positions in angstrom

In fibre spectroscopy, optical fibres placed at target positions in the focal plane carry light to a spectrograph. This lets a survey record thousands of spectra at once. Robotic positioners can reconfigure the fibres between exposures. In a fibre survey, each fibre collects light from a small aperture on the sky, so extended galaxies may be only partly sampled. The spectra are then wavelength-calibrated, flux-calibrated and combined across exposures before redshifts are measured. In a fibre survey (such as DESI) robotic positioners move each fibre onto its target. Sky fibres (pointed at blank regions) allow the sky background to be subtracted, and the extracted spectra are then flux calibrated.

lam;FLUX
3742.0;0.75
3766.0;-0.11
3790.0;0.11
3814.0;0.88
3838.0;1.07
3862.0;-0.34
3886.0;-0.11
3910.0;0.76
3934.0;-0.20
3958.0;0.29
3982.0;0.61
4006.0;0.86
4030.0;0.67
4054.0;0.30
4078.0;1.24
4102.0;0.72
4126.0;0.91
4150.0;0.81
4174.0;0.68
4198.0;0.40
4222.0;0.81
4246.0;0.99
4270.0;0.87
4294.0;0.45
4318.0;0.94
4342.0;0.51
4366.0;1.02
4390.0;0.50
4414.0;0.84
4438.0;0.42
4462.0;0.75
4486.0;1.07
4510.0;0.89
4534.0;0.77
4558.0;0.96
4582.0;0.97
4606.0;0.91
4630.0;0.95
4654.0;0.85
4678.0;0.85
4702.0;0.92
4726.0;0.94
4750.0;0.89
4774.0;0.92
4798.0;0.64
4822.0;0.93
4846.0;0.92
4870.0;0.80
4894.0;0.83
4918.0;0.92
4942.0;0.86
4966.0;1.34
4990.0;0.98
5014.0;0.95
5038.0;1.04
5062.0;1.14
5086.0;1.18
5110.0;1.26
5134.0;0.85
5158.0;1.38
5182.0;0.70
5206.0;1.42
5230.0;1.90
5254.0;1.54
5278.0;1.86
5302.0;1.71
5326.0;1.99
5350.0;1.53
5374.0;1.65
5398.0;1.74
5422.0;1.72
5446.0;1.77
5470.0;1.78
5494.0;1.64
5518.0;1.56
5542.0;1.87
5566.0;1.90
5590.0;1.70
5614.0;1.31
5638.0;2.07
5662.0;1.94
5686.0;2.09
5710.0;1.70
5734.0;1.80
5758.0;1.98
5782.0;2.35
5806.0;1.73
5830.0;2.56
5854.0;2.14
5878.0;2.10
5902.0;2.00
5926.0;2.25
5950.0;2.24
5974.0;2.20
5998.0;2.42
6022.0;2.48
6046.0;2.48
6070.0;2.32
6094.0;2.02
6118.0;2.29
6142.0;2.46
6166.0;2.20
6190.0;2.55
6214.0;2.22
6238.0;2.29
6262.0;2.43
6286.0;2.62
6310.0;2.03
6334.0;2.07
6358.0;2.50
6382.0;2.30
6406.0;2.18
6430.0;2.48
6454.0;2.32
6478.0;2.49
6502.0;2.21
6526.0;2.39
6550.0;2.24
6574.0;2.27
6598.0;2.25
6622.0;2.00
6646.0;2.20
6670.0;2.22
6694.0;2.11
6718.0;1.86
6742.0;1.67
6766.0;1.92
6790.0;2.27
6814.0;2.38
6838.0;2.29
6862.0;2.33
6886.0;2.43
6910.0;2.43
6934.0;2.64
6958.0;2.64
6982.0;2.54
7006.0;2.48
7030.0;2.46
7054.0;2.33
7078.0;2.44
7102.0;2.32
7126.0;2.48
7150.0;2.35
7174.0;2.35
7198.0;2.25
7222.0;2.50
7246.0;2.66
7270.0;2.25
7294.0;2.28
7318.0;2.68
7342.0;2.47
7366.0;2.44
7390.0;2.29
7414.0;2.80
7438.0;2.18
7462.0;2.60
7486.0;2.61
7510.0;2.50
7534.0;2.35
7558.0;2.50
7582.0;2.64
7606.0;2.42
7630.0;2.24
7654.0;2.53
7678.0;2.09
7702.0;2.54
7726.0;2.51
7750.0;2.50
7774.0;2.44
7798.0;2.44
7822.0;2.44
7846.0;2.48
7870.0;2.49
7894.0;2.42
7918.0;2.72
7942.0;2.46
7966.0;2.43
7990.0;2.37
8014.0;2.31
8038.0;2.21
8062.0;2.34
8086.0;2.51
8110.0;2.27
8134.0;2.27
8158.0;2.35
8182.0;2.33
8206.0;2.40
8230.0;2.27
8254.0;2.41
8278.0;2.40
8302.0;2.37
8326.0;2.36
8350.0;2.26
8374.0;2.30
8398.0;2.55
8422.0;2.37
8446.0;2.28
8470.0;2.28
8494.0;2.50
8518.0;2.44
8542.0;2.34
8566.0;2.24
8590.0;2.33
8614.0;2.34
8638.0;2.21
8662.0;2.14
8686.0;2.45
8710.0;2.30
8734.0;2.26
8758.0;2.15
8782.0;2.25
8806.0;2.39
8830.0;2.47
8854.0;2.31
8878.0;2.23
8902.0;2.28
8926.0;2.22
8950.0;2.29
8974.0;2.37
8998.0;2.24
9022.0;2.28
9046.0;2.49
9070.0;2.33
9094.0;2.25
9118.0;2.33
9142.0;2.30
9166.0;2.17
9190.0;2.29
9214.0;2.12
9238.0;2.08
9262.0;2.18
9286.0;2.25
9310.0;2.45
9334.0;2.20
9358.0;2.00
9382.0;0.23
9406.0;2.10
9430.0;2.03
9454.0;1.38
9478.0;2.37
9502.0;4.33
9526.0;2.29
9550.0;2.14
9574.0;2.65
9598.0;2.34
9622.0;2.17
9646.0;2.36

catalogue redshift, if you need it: 0.303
